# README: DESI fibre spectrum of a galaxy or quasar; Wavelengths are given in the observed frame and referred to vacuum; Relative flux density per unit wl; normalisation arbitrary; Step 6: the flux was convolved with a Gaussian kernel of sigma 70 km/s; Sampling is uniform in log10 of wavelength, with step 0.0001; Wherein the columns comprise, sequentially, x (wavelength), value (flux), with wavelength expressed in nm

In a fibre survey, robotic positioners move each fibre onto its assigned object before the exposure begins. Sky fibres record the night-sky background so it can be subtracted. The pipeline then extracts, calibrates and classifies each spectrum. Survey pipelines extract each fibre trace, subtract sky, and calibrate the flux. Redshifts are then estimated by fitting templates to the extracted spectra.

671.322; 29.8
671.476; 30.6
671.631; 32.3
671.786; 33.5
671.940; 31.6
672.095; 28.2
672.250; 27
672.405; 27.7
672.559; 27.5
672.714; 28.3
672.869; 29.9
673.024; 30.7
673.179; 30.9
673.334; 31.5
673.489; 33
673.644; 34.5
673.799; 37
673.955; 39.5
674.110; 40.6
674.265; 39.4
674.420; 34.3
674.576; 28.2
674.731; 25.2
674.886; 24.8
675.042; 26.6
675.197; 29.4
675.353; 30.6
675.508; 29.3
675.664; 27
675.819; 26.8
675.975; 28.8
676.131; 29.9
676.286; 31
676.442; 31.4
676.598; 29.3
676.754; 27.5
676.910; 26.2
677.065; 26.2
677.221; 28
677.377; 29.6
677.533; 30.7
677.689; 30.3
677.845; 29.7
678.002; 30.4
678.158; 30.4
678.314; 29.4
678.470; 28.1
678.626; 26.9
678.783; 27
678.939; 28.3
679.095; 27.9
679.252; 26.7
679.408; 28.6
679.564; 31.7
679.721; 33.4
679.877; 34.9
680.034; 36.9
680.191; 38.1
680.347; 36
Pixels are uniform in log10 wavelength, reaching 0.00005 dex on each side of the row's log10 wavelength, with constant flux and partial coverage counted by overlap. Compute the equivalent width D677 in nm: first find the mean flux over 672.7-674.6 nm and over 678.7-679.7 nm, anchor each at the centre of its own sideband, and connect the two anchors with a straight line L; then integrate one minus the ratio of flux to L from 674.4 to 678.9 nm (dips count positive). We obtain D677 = 0.347 nm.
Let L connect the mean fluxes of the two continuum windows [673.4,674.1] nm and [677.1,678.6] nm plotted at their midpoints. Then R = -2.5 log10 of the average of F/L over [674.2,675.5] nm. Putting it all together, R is 0.16 mag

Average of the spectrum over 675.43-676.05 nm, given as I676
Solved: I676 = 28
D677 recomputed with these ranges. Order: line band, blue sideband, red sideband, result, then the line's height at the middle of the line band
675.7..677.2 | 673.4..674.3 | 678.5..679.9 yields 0.22 nm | 33.3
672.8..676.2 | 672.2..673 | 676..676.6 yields -0.22 nm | 29.4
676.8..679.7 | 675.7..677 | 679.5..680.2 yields 0.29 nm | 32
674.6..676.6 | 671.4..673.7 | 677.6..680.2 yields 0.13 nm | 30.4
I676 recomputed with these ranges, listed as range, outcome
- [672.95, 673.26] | 30.8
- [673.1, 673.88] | 33.4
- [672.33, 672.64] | 27.7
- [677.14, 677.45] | 28.8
